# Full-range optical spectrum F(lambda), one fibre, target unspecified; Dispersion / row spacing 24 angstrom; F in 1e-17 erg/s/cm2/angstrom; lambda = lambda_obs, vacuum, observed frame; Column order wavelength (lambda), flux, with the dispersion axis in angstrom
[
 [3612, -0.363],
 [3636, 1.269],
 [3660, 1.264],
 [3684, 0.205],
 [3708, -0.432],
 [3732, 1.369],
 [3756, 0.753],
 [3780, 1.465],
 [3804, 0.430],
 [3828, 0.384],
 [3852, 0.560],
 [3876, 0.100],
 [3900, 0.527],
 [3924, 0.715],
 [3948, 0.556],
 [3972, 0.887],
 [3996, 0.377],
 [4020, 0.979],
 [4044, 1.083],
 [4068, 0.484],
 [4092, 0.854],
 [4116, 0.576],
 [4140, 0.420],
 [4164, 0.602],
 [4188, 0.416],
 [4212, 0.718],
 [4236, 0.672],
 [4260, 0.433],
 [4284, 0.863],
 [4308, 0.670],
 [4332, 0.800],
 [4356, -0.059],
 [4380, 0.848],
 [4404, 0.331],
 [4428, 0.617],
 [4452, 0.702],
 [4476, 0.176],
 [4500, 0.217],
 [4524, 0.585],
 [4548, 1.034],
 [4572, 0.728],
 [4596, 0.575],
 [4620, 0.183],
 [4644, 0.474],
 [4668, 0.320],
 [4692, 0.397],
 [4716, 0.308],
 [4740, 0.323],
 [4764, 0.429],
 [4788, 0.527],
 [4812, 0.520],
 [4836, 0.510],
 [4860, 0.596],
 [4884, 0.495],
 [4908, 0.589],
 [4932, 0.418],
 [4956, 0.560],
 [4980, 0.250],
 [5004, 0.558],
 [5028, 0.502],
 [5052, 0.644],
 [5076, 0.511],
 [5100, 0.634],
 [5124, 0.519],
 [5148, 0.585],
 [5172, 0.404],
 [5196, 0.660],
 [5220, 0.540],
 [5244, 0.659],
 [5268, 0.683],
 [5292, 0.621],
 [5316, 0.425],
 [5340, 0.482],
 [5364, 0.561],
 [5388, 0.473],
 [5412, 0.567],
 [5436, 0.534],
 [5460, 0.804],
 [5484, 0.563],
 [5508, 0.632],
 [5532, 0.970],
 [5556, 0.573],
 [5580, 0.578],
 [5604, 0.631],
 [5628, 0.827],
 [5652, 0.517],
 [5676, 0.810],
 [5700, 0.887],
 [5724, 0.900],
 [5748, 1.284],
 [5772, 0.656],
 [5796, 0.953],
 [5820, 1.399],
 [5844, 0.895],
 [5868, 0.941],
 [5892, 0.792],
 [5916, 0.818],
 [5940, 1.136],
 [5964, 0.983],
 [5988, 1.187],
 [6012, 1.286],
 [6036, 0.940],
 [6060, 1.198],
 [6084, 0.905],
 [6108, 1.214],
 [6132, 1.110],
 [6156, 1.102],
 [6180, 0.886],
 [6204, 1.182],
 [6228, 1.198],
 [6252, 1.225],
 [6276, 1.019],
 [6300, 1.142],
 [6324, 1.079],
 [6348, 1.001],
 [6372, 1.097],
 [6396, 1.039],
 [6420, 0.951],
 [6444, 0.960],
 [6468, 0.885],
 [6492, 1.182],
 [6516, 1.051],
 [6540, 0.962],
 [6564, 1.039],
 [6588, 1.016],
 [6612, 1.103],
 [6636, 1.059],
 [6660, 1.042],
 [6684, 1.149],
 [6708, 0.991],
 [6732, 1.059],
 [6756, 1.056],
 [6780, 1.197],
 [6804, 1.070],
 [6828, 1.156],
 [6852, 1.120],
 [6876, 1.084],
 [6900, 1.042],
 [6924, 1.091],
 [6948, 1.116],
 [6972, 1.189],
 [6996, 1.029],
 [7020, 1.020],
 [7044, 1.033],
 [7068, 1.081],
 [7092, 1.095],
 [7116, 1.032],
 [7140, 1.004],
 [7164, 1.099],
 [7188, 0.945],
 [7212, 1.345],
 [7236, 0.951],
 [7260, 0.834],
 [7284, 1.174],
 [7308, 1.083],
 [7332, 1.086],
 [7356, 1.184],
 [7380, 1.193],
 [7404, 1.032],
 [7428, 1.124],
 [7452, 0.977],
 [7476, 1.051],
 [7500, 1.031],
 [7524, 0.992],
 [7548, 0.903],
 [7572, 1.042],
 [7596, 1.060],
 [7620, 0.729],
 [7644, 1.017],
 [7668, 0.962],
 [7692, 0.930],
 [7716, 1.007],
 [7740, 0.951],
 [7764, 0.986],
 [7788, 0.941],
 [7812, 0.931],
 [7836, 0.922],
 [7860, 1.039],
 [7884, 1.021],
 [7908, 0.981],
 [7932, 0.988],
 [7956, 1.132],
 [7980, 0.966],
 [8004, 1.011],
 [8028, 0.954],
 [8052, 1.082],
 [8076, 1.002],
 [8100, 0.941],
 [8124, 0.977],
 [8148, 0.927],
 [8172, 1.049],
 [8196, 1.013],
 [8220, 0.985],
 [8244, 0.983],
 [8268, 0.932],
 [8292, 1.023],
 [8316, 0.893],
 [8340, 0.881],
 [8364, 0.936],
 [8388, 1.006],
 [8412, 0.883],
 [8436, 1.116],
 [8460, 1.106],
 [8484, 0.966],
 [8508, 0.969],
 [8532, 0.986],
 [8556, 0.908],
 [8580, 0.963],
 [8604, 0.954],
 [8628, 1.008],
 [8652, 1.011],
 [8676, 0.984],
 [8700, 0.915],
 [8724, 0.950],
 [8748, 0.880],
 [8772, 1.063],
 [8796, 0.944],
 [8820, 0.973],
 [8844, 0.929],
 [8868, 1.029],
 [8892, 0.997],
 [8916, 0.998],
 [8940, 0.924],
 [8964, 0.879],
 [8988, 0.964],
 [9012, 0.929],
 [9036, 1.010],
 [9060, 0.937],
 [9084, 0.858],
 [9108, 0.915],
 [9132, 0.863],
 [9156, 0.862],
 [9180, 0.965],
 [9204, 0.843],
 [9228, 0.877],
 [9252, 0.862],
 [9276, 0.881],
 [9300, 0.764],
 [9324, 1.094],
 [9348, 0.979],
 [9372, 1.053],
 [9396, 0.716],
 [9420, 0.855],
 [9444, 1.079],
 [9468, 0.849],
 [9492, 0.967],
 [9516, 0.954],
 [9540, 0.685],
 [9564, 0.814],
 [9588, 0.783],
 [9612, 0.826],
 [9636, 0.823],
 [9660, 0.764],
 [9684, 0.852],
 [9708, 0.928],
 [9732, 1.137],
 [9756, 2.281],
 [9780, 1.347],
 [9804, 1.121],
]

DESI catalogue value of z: 0.485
